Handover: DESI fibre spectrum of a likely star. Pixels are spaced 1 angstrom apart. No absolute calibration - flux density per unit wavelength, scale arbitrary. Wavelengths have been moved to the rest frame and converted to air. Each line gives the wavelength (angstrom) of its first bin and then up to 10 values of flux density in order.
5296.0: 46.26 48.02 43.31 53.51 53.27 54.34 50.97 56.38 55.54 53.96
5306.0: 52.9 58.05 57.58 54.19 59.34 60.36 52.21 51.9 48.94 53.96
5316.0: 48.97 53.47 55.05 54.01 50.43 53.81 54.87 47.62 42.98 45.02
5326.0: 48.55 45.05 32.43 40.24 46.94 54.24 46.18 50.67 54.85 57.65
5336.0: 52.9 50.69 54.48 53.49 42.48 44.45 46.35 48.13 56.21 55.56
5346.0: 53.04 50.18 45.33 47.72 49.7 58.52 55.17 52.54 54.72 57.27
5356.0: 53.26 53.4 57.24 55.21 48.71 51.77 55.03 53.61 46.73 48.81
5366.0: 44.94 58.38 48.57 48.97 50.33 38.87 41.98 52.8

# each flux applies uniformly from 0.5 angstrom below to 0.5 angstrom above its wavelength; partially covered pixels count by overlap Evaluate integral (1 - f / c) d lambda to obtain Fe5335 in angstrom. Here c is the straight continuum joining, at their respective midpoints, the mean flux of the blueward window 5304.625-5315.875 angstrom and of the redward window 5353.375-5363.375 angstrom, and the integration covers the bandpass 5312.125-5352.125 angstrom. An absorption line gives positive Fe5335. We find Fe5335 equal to 3.2 angstrom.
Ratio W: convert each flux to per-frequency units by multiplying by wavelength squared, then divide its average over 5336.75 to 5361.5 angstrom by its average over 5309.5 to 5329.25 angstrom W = 1.0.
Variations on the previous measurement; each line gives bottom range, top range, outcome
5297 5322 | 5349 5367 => 1.00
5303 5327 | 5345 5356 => 1.01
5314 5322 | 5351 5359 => 1.06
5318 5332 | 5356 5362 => 1.14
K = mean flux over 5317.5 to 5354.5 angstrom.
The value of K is 50.1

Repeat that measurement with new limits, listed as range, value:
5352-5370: 52.3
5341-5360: 52.4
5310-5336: 50.3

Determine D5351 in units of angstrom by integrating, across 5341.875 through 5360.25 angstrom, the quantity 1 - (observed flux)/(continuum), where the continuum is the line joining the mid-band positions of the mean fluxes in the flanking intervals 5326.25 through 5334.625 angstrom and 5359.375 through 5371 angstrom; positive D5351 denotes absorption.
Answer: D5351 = -1.5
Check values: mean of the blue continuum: 46.6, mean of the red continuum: 50.1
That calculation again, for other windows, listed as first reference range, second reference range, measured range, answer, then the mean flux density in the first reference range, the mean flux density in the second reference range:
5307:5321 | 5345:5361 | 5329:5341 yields 0.6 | 54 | 52.9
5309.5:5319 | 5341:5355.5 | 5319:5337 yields 1.5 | 53.8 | 51.9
